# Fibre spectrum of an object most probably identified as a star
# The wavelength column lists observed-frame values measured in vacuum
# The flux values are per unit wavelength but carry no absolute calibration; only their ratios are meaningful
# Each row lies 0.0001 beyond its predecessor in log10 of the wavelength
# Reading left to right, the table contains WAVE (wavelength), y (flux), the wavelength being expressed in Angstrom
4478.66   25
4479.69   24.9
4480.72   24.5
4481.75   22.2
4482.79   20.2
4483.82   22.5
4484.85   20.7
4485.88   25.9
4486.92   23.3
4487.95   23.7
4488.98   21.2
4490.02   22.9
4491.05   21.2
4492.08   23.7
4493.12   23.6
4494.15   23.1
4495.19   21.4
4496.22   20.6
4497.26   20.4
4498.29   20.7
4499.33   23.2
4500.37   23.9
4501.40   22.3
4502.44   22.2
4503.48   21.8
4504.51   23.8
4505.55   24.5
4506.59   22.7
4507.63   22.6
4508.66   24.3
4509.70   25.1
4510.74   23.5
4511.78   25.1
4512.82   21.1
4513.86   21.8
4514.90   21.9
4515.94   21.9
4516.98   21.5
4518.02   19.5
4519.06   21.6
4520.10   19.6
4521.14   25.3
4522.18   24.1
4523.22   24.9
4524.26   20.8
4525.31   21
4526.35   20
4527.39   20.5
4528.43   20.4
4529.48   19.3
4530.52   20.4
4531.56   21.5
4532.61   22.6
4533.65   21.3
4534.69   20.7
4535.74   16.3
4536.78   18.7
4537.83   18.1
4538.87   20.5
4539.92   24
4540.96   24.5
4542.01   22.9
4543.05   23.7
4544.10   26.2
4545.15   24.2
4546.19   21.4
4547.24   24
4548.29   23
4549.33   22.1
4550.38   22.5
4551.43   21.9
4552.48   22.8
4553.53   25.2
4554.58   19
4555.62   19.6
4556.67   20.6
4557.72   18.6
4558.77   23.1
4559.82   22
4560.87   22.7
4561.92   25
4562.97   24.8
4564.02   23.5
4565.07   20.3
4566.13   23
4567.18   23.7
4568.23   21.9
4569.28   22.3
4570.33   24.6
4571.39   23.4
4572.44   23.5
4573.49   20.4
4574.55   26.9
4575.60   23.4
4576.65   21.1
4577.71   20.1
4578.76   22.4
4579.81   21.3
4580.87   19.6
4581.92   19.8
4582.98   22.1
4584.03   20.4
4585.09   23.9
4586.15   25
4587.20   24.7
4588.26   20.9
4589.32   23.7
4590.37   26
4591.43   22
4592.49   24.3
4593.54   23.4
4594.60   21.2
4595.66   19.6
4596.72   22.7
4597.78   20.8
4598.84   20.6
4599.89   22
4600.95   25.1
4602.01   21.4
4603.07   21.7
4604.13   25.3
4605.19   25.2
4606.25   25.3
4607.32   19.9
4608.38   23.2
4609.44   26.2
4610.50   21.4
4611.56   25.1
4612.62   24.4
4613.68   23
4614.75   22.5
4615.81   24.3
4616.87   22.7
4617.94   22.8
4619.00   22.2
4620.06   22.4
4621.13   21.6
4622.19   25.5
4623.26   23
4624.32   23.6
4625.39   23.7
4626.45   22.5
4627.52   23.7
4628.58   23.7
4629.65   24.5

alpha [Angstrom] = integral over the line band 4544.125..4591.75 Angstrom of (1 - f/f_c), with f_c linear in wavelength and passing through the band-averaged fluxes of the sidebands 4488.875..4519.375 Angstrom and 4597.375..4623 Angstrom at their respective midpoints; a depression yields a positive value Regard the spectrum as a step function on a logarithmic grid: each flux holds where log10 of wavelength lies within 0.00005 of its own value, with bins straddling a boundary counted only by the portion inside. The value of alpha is 0.7 Angstrom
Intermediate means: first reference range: 22.5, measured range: 22.5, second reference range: 23.1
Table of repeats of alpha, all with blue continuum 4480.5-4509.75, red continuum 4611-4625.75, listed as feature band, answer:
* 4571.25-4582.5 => 0.6 Angstrom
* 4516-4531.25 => 1.0 Angstrom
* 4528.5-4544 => 1.2 Angstrom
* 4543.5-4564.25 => 0.3 Angstrom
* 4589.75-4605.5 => 0.3 Angstrom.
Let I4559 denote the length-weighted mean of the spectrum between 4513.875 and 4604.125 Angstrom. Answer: 22.1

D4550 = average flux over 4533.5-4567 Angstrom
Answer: 22.1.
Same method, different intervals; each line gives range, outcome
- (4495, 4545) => 22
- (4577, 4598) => 22.2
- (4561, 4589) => 22.6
